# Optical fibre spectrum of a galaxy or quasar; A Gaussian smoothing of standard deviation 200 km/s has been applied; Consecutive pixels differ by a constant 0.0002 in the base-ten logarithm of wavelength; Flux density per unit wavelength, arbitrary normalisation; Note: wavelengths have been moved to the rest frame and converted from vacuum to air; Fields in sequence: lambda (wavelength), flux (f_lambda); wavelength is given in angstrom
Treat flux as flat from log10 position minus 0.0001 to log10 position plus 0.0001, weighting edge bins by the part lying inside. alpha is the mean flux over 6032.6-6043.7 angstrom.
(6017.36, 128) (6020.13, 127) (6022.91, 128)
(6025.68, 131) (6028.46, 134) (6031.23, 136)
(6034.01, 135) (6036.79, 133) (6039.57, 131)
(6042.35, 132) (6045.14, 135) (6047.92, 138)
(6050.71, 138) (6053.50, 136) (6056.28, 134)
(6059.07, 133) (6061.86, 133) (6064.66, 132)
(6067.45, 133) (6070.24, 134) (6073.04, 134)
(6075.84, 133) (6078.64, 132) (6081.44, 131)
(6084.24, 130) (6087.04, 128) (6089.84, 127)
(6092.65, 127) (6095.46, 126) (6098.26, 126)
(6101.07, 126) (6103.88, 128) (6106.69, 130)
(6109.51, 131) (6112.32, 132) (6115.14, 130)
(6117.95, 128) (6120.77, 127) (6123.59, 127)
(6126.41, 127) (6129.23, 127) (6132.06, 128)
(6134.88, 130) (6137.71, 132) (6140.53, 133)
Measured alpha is 133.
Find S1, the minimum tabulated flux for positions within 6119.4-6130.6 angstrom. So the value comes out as 127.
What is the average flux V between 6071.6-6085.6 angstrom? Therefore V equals 132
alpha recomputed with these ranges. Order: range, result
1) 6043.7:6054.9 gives 137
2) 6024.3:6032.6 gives 134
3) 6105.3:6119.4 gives 130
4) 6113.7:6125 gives 128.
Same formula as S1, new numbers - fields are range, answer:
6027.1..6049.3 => 131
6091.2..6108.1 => 126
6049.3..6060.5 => 133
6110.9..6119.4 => 128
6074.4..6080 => 132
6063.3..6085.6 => 130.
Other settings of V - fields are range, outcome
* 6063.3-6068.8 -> 133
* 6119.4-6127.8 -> 127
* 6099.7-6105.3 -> 127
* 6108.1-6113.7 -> 132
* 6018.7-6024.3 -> 127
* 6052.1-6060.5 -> 134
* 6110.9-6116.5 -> 131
